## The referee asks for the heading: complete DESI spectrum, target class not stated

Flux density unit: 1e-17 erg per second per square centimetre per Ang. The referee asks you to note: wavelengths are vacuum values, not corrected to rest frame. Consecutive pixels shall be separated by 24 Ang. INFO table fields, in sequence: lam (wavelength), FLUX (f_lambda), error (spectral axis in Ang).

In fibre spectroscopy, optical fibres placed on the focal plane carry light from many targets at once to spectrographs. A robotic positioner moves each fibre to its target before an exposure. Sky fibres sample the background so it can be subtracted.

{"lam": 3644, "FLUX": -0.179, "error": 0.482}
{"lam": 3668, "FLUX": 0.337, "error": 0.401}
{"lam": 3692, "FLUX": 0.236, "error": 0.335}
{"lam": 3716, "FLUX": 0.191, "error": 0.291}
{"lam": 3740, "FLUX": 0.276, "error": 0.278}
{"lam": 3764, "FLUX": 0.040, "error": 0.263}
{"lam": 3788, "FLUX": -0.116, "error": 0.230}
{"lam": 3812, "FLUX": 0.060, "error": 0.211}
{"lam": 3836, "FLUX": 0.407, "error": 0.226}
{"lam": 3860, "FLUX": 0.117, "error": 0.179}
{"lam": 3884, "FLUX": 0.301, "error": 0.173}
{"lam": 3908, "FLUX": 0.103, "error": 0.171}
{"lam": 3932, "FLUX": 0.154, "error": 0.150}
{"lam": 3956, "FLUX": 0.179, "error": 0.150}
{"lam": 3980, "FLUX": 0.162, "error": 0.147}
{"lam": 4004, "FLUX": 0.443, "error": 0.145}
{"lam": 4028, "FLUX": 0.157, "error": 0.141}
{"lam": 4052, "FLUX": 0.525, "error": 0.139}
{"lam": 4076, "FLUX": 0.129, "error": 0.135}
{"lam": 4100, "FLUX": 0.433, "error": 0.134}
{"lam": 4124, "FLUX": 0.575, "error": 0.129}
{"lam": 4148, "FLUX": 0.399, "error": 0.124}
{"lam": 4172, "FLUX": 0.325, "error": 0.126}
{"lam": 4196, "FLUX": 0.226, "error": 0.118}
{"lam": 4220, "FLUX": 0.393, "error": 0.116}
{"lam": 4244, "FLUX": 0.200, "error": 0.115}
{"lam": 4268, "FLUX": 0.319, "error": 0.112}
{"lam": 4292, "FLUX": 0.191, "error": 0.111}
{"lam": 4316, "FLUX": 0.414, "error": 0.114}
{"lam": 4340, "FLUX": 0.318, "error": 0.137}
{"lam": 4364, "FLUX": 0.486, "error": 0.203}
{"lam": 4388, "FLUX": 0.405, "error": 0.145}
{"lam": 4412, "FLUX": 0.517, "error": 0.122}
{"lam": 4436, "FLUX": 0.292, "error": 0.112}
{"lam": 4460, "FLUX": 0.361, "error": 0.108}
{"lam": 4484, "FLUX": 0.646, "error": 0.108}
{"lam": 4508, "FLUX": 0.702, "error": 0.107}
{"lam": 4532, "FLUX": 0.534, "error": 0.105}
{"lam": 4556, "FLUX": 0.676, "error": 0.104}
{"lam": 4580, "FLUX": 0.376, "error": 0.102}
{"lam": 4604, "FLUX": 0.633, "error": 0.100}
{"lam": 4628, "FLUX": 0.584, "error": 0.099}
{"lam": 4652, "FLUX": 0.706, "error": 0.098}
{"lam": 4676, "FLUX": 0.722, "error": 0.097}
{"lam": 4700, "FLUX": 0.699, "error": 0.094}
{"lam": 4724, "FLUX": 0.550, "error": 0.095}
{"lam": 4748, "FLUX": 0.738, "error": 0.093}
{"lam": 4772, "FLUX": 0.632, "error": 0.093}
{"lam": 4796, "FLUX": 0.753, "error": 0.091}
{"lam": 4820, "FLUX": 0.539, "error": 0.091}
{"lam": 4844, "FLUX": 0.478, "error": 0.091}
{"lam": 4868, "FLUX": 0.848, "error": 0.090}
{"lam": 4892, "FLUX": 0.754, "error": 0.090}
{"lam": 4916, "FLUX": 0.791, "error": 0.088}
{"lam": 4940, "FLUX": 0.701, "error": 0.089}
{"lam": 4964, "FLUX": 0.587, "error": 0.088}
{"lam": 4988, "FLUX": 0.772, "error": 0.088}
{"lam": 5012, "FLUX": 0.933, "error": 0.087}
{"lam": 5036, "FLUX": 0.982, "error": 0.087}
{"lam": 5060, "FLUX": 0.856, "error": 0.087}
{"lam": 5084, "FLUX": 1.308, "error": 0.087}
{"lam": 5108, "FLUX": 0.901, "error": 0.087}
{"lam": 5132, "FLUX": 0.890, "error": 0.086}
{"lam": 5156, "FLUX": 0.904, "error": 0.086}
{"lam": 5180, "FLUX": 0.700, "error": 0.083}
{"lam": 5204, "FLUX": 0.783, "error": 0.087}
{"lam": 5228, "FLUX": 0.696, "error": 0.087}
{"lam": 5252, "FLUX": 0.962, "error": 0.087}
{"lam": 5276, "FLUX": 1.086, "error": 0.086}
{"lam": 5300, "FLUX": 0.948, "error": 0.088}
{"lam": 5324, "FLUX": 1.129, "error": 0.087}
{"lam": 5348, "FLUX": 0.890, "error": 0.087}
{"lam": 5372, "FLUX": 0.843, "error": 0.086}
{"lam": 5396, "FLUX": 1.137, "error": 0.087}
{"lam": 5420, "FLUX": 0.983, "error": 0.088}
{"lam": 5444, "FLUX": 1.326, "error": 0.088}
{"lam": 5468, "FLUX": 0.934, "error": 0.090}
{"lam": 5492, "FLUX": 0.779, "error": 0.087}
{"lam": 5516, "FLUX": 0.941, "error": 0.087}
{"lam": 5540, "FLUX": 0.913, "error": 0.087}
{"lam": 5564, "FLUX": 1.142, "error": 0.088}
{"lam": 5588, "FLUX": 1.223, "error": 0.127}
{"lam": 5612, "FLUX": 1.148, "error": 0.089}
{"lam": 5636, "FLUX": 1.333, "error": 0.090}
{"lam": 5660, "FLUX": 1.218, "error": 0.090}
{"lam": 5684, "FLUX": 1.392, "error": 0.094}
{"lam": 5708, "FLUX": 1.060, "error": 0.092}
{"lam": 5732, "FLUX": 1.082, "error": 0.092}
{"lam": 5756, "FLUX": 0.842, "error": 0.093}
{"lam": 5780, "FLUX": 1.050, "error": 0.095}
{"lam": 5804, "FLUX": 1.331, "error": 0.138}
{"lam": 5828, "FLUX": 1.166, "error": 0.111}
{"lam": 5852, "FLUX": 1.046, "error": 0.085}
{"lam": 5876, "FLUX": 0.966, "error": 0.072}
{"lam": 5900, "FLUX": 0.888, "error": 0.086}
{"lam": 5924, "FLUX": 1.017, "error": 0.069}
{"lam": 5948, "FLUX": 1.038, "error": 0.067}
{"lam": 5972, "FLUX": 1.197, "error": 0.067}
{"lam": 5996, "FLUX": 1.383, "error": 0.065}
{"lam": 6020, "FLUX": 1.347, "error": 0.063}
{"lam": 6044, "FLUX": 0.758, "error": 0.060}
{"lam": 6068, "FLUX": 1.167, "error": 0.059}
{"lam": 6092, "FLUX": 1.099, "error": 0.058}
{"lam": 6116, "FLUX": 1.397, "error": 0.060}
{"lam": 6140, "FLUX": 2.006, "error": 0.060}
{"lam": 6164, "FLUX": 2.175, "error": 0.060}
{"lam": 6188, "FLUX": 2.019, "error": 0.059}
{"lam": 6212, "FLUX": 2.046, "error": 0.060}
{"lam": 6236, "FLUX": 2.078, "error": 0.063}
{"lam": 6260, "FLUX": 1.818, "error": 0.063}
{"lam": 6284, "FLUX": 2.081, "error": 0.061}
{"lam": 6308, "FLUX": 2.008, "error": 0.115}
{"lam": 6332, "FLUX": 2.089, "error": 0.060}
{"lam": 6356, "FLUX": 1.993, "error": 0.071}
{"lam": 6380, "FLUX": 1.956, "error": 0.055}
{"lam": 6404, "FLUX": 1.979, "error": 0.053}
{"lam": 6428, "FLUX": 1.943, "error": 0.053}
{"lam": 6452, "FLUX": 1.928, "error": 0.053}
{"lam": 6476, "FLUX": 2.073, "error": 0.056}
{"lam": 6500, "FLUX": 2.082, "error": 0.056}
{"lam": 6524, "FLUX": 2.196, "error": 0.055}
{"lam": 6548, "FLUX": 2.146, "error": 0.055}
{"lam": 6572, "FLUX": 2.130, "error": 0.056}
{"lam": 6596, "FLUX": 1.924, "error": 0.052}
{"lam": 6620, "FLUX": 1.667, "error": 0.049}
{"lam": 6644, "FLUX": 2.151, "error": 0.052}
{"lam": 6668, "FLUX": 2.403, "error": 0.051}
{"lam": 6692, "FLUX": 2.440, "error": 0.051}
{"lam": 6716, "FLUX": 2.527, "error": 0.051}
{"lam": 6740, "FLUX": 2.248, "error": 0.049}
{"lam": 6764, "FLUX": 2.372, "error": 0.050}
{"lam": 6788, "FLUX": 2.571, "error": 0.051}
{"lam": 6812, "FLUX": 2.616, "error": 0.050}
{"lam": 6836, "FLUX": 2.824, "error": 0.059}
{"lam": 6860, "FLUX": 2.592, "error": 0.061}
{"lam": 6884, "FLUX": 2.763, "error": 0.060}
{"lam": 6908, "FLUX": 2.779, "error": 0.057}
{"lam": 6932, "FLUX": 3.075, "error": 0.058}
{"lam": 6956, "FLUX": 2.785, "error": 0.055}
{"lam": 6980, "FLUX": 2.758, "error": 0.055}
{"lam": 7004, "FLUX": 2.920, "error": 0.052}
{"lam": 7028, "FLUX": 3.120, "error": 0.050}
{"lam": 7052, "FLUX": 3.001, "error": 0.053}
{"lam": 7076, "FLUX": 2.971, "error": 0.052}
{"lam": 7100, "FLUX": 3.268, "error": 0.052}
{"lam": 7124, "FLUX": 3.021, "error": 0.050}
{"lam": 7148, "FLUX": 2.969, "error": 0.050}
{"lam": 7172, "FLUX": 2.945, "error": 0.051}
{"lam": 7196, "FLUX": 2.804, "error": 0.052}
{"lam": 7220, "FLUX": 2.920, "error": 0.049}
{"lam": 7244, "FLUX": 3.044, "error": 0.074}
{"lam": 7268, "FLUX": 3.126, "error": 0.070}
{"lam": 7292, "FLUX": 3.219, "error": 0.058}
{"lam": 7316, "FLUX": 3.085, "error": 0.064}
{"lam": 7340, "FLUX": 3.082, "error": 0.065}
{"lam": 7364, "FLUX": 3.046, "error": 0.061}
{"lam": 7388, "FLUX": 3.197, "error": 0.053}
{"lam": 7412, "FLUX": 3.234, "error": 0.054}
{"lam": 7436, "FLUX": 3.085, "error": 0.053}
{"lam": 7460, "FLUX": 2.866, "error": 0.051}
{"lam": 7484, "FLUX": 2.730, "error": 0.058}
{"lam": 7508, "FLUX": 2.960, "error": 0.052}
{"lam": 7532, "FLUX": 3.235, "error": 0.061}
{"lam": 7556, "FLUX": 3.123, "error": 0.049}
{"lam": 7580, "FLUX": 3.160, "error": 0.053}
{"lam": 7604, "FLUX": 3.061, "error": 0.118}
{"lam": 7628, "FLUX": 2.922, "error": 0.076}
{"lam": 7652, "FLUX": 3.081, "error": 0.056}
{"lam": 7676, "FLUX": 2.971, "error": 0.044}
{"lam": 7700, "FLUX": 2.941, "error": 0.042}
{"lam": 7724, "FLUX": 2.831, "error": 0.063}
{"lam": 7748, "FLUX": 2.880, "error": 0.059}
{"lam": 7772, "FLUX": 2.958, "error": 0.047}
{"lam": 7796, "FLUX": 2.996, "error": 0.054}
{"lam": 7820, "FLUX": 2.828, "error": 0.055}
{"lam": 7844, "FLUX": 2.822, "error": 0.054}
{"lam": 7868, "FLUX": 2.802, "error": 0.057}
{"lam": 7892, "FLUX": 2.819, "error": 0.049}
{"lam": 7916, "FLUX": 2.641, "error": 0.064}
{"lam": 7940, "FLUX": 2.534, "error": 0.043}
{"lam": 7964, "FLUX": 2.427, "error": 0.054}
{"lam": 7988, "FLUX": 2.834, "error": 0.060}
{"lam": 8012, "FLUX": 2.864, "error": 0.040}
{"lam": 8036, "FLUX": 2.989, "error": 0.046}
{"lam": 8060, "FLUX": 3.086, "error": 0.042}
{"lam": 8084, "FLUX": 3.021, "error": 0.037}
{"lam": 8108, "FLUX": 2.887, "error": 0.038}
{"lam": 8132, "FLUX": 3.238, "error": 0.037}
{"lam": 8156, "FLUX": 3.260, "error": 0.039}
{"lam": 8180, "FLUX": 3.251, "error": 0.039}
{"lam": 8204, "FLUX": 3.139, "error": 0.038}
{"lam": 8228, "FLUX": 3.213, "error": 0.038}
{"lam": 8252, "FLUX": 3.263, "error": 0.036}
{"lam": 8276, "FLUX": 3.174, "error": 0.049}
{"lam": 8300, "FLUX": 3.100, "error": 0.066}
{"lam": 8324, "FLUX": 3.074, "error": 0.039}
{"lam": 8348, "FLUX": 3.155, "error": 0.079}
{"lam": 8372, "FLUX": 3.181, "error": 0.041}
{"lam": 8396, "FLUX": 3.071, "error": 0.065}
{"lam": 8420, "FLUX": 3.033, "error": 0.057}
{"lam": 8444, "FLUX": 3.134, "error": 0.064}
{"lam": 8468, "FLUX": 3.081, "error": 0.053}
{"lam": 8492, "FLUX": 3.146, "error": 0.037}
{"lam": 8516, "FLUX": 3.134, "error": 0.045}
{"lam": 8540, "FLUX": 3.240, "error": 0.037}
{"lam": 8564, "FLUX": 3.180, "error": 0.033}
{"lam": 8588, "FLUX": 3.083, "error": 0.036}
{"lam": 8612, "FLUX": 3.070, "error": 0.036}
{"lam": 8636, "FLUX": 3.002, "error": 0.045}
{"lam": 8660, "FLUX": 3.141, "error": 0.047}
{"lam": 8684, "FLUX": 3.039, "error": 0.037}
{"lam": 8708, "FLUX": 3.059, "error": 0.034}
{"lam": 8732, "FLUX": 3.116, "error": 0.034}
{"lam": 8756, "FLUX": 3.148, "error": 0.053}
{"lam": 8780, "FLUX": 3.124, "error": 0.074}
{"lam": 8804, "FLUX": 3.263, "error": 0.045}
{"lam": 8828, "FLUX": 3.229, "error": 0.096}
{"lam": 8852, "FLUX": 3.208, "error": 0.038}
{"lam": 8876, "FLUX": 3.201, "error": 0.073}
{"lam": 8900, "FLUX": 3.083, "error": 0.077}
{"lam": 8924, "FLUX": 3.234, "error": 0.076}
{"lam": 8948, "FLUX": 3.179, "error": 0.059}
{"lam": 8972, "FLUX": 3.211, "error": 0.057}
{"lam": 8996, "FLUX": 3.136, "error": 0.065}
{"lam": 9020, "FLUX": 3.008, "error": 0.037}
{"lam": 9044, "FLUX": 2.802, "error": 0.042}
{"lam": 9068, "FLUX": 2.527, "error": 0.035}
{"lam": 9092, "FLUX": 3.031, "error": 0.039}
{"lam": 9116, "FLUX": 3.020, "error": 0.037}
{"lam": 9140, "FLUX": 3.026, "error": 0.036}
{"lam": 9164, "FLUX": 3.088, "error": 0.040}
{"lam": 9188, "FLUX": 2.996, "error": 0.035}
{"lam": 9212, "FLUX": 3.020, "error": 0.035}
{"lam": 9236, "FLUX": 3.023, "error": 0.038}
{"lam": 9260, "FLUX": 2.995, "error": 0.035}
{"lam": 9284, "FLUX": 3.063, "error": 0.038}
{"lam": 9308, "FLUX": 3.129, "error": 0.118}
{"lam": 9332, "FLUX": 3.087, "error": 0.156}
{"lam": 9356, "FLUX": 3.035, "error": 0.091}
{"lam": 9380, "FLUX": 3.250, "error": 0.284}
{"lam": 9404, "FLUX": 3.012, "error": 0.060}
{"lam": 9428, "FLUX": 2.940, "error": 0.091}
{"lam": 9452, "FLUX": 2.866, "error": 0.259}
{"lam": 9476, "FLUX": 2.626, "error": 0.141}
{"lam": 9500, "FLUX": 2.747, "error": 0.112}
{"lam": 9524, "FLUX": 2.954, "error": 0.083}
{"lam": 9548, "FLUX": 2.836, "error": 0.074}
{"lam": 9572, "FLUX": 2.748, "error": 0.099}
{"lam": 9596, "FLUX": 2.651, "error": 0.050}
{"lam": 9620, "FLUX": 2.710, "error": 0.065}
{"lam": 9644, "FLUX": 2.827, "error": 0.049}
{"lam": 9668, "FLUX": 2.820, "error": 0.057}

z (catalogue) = 0.54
